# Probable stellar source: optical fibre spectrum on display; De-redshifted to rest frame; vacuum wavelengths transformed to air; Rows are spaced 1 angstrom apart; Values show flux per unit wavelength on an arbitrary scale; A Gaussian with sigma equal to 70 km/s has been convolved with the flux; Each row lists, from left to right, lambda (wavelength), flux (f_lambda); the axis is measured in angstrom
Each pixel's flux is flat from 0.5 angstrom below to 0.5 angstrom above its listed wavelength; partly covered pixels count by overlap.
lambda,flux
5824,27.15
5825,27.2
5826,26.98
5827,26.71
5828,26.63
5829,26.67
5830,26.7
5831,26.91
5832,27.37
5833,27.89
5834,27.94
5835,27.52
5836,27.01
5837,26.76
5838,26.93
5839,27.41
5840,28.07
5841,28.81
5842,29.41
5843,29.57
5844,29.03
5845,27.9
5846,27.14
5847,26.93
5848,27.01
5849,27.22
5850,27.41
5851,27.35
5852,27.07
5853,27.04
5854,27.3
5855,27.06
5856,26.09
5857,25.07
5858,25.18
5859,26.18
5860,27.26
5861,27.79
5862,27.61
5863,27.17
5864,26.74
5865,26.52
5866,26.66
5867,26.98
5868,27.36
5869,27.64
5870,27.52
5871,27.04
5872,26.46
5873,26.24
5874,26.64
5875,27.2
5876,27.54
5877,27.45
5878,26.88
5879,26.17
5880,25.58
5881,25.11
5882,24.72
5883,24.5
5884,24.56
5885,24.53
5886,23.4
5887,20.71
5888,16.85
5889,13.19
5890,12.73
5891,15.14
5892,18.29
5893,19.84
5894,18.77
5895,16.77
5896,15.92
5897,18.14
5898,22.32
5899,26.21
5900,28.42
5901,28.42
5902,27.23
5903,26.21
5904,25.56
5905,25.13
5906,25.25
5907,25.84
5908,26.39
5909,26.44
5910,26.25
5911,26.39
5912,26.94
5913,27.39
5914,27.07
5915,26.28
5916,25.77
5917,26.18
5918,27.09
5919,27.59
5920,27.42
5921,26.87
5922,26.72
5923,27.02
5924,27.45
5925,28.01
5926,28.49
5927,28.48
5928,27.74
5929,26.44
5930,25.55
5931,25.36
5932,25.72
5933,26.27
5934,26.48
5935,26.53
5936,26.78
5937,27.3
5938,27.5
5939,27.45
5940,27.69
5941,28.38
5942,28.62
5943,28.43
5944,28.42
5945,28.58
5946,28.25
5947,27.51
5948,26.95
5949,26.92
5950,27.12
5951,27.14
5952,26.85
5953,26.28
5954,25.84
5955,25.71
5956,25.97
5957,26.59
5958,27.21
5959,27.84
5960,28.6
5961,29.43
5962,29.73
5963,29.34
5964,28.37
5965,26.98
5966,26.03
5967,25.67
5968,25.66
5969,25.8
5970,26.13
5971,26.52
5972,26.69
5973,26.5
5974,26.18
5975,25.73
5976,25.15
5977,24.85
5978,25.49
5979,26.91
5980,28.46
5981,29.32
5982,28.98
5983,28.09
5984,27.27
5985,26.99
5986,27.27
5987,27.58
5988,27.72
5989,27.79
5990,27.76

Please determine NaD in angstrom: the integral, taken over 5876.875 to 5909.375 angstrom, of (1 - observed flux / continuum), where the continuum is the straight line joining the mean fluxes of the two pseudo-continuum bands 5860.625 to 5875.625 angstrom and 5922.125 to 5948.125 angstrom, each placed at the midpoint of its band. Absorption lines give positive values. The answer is 5.3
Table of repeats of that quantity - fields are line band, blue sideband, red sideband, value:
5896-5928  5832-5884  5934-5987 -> 1.0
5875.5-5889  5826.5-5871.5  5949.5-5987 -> 1.6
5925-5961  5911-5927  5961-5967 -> 0.5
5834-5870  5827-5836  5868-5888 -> -1.1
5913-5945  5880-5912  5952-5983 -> -3.3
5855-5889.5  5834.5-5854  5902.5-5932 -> 2.2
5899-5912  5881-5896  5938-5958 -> -2.8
